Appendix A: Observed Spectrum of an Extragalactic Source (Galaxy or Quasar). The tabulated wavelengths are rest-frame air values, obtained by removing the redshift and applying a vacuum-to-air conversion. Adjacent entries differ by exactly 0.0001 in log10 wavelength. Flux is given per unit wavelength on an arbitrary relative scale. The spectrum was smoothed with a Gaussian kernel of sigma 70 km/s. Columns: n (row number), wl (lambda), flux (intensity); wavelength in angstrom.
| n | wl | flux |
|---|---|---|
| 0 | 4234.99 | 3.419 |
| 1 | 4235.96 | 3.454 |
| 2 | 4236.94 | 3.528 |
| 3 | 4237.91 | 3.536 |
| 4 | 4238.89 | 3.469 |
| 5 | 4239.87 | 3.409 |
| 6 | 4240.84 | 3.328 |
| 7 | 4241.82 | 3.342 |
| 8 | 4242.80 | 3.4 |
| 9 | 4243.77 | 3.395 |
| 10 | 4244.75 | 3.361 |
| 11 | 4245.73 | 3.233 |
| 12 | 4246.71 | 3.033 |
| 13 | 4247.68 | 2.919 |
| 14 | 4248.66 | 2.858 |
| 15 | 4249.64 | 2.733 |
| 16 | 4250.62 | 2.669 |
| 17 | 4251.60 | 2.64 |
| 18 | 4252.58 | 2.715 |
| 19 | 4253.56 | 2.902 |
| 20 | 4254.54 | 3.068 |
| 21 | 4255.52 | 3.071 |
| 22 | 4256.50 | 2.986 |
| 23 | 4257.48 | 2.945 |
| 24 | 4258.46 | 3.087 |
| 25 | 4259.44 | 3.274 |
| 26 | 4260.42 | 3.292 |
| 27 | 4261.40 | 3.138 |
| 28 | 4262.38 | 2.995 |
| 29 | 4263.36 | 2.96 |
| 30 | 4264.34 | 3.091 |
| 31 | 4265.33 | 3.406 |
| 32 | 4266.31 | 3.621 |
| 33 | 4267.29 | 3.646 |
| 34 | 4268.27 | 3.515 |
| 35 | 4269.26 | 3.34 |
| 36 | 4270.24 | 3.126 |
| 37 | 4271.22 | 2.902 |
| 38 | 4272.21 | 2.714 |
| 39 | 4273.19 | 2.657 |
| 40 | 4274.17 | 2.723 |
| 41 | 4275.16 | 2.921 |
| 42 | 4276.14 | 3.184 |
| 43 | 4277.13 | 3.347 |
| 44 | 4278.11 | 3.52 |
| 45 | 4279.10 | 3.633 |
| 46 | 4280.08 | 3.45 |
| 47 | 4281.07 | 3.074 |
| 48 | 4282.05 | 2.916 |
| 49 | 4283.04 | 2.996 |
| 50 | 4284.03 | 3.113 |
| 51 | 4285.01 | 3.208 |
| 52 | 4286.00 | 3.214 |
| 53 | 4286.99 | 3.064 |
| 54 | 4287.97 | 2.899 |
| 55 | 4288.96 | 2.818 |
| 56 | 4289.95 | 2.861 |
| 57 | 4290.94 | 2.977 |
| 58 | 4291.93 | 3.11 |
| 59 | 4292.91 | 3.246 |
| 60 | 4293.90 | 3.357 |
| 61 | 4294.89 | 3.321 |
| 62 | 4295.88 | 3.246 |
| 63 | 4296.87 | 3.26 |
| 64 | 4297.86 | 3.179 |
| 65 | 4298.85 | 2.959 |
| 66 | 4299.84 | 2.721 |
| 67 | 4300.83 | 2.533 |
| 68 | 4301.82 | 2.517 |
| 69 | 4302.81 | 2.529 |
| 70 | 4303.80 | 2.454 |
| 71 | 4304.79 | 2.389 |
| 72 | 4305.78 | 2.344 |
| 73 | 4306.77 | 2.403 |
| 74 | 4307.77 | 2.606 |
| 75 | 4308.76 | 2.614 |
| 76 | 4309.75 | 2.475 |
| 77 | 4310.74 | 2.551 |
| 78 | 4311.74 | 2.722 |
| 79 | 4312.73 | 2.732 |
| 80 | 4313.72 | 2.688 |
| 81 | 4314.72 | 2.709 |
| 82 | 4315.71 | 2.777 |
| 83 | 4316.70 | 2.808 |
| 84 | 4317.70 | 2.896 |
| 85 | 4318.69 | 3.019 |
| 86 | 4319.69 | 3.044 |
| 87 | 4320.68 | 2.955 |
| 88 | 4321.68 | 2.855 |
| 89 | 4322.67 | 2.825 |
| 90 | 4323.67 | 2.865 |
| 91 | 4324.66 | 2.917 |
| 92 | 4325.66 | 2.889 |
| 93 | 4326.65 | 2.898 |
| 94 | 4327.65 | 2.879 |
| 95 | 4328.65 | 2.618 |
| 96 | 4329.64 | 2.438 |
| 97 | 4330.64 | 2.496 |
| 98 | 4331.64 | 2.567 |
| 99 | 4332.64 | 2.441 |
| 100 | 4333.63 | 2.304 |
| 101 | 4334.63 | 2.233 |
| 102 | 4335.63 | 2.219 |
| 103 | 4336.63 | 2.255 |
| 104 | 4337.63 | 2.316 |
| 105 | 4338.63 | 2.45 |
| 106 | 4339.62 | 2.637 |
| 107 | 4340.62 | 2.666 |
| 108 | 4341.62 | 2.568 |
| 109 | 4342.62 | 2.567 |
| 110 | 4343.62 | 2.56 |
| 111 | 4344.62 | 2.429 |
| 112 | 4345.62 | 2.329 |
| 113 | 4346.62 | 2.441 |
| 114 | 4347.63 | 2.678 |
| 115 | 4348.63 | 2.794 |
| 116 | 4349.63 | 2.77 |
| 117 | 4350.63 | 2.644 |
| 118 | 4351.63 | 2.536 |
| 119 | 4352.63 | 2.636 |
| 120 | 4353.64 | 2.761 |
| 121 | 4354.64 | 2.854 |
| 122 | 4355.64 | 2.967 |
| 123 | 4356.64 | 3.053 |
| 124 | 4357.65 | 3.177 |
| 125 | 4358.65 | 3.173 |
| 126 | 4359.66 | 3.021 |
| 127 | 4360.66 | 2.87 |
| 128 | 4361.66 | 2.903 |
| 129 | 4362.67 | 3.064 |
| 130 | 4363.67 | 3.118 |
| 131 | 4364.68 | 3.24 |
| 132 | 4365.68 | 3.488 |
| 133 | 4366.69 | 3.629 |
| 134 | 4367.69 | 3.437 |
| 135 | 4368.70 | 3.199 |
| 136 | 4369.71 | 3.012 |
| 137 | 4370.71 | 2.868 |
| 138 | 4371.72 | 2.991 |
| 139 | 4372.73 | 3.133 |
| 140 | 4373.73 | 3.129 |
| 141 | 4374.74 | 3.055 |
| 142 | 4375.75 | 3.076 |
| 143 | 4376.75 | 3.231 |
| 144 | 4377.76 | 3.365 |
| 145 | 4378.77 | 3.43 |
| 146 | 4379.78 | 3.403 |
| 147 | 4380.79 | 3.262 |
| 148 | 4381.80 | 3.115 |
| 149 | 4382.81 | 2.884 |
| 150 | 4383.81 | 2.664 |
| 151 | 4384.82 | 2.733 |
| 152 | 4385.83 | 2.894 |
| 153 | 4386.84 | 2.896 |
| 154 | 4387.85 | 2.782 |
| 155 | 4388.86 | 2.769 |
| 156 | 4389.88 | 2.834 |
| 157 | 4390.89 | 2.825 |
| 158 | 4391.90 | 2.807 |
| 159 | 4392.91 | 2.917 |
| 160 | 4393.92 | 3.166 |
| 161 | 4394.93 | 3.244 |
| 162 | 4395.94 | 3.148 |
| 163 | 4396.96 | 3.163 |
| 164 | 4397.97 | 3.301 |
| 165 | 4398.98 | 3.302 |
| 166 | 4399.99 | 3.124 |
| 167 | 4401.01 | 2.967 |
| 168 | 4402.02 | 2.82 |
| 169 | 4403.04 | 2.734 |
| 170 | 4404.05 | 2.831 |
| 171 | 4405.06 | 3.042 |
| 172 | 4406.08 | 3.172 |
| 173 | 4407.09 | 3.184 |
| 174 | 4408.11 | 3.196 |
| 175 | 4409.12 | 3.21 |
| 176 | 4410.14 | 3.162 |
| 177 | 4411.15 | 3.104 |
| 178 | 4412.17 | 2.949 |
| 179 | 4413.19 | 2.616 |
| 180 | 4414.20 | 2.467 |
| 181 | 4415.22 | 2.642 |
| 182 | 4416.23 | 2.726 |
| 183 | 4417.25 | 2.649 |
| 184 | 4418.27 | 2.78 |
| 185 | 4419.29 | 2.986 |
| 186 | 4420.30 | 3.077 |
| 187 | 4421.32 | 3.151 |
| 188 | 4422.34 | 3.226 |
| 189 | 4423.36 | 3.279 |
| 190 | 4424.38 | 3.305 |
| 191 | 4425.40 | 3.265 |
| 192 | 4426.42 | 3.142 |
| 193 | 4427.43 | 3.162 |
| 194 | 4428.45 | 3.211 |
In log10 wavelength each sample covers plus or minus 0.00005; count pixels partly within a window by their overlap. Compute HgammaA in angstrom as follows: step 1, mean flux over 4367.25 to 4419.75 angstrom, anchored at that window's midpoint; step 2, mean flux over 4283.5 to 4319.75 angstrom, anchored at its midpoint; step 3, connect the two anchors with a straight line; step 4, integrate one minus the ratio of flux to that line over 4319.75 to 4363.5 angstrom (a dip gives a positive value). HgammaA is 3.3 angstrom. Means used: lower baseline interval 2.84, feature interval 2.69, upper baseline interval 3.01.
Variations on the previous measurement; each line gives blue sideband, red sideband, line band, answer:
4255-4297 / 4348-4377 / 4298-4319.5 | 3.08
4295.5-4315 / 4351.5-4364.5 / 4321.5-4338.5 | 1.35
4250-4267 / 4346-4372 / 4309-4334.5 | 2.34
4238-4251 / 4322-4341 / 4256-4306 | -2.22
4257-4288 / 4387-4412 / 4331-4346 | 3.18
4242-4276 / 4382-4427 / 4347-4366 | 0.54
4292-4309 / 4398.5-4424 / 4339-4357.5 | 1.39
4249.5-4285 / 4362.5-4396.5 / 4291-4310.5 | 1.83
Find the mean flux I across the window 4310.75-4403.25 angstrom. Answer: 2.87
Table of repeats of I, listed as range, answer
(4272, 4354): 2.78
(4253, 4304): 3.08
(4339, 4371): 2.88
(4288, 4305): 2.92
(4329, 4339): 2.37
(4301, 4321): 2.66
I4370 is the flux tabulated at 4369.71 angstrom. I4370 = 3.012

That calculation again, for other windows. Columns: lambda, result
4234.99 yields 3.419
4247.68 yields 2.919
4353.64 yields 2.761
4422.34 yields 3.226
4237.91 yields 3.536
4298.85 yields 2.959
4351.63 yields 2.536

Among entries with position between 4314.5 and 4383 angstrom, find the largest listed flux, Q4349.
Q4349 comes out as 3.629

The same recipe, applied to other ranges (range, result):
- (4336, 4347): 2.666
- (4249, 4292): 3.646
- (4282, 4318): 3.357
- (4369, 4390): 3.43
